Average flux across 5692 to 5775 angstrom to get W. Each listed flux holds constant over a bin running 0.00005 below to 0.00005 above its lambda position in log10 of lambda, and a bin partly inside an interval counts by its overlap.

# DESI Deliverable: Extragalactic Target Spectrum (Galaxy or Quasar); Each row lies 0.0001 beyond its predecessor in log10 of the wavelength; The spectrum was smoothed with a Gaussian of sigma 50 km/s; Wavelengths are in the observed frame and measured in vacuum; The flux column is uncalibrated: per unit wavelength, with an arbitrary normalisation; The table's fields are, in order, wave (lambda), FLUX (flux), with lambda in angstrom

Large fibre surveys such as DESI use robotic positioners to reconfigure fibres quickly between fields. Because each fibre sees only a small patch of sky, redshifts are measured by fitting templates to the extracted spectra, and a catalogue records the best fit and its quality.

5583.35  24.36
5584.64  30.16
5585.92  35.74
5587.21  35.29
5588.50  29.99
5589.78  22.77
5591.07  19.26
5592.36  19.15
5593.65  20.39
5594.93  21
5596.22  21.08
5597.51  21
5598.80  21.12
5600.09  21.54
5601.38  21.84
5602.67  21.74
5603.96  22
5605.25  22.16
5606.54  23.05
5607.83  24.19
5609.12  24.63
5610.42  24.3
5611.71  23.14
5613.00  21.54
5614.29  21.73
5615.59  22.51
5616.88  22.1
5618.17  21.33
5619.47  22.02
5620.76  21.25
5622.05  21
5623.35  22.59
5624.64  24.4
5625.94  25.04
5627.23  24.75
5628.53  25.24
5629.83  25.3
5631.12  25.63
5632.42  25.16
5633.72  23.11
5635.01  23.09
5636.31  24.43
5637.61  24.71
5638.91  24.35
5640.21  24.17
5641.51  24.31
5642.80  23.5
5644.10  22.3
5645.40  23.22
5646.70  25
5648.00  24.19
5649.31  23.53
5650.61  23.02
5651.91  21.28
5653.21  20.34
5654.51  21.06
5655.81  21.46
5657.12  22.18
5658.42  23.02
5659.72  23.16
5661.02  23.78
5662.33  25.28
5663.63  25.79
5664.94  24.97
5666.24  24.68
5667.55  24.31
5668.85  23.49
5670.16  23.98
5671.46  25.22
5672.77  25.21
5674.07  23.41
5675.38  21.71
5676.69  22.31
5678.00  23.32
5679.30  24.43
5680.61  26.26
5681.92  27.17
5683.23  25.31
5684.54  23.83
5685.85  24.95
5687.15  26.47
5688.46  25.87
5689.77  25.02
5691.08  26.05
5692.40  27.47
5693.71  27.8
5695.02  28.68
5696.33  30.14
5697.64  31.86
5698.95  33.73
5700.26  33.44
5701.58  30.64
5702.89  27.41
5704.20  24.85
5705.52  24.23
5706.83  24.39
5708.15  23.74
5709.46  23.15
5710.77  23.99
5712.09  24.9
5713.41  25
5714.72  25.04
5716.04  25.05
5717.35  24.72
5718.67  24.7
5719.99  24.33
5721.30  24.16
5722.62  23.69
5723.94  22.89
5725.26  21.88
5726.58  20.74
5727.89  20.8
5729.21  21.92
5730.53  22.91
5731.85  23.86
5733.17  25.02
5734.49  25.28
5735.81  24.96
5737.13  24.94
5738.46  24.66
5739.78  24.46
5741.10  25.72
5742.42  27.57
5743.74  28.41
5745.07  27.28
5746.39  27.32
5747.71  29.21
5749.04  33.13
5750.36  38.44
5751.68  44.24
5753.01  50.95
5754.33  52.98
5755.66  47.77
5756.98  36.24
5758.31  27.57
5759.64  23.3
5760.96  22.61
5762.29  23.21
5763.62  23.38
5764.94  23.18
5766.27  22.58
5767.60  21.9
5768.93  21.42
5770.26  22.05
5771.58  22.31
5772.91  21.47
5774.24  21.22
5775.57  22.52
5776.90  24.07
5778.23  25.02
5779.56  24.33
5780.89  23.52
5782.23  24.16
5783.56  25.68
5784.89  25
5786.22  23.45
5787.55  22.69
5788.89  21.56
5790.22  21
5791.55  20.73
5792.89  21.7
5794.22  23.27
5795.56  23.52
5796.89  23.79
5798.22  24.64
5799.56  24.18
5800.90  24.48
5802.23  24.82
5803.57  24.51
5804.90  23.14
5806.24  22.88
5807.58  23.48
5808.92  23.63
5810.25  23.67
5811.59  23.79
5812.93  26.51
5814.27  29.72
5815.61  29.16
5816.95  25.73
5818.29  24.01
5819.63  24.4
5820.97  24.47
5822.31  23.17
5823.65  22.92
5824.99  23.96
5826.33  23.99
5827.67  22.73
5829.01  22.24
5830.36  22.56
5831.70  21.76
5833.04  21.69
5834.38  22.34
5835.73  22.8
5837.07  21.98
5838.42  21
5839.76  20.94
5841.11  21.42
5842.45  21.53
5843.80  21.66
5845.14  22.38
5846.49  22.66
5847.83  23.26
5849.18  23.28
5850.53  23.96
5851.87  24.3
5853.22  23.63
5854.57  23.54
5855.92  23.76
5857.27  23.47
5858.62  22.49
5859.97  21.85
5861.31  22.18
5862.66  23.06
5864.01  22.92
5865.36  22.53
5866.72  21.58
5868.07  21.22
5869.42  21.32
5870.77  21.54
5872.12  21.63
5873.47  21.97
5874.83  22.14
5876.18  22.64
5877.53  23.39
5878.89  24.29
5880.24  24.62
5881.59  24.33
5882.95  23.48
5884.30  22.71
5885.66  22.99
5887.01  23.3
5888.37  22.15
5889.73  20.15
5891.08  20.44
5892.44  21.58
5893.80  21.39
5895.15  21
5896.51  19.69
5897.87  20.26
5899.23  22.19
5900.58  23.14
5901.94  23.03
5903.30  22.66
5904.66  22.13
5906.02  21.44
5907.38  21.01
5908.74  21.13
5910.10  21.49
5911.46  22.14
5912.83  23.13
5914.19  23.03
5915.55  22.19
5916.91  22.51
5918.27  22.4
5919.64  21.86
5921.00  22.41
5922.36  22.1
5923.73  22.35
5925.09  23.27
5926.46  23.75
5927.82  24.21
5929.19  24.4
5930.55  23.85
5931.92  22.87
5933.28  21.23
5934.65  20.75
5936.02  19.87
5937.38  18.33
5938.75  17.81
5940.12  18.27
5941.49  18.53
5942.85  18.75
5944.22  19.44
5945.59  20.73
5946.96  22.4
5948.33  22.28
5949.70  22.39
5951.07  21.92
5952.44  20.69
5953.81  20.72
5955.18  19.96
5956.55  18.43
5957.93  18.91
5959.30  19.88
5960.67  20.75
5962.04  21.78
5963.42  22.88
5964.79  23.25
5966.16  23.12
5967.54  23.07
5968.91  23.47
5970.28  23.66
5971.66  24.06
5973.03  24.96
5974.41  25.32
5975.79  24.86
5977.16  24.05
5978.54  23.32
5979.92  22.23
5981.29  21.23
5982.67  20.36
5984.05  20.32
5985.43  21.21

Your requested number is 27.1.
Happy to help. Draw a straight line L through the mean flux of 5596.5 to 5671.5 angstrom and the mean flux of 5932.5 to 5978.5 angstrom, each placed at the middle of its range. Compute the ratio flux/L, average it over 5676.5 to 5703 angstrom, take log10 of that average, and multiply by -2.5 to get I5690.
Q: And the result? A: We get -0.19 mag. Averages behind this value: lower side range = 23.2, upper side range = 21.4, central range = 27.3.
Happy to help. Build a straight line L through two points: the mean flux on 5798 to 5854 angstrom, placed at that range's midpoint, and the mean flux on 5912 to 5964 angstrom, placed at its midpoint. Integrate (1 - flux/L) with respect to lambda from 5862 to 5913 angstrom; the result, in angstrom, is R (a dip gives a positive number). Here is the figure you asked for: 0.4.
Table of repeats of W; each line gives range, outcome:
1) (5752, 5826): 25.5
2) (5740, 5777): 29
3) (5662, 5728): 25.4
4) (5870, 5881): 22.8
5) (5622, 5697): 24.4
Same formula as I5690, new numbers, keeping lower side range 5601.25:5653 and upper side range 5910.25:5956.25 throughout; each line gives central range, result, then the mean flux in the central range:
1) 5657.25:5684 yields -0.06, 24.3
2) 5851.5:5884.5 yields -0.04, 22.8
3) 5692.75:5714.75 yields -0.19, 27.3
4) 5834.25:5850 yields 0.00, 22.1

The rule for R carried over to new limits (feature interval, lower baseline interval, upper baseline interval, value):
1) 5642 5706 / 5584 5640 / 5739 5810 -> -1.0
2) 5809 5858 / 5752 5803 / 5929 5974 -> 1.9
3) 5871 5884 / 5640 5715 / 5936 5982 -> -0.3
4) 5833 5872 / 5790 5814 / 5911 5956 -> 0.7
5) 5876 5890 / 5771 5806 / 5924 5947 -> -0.8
